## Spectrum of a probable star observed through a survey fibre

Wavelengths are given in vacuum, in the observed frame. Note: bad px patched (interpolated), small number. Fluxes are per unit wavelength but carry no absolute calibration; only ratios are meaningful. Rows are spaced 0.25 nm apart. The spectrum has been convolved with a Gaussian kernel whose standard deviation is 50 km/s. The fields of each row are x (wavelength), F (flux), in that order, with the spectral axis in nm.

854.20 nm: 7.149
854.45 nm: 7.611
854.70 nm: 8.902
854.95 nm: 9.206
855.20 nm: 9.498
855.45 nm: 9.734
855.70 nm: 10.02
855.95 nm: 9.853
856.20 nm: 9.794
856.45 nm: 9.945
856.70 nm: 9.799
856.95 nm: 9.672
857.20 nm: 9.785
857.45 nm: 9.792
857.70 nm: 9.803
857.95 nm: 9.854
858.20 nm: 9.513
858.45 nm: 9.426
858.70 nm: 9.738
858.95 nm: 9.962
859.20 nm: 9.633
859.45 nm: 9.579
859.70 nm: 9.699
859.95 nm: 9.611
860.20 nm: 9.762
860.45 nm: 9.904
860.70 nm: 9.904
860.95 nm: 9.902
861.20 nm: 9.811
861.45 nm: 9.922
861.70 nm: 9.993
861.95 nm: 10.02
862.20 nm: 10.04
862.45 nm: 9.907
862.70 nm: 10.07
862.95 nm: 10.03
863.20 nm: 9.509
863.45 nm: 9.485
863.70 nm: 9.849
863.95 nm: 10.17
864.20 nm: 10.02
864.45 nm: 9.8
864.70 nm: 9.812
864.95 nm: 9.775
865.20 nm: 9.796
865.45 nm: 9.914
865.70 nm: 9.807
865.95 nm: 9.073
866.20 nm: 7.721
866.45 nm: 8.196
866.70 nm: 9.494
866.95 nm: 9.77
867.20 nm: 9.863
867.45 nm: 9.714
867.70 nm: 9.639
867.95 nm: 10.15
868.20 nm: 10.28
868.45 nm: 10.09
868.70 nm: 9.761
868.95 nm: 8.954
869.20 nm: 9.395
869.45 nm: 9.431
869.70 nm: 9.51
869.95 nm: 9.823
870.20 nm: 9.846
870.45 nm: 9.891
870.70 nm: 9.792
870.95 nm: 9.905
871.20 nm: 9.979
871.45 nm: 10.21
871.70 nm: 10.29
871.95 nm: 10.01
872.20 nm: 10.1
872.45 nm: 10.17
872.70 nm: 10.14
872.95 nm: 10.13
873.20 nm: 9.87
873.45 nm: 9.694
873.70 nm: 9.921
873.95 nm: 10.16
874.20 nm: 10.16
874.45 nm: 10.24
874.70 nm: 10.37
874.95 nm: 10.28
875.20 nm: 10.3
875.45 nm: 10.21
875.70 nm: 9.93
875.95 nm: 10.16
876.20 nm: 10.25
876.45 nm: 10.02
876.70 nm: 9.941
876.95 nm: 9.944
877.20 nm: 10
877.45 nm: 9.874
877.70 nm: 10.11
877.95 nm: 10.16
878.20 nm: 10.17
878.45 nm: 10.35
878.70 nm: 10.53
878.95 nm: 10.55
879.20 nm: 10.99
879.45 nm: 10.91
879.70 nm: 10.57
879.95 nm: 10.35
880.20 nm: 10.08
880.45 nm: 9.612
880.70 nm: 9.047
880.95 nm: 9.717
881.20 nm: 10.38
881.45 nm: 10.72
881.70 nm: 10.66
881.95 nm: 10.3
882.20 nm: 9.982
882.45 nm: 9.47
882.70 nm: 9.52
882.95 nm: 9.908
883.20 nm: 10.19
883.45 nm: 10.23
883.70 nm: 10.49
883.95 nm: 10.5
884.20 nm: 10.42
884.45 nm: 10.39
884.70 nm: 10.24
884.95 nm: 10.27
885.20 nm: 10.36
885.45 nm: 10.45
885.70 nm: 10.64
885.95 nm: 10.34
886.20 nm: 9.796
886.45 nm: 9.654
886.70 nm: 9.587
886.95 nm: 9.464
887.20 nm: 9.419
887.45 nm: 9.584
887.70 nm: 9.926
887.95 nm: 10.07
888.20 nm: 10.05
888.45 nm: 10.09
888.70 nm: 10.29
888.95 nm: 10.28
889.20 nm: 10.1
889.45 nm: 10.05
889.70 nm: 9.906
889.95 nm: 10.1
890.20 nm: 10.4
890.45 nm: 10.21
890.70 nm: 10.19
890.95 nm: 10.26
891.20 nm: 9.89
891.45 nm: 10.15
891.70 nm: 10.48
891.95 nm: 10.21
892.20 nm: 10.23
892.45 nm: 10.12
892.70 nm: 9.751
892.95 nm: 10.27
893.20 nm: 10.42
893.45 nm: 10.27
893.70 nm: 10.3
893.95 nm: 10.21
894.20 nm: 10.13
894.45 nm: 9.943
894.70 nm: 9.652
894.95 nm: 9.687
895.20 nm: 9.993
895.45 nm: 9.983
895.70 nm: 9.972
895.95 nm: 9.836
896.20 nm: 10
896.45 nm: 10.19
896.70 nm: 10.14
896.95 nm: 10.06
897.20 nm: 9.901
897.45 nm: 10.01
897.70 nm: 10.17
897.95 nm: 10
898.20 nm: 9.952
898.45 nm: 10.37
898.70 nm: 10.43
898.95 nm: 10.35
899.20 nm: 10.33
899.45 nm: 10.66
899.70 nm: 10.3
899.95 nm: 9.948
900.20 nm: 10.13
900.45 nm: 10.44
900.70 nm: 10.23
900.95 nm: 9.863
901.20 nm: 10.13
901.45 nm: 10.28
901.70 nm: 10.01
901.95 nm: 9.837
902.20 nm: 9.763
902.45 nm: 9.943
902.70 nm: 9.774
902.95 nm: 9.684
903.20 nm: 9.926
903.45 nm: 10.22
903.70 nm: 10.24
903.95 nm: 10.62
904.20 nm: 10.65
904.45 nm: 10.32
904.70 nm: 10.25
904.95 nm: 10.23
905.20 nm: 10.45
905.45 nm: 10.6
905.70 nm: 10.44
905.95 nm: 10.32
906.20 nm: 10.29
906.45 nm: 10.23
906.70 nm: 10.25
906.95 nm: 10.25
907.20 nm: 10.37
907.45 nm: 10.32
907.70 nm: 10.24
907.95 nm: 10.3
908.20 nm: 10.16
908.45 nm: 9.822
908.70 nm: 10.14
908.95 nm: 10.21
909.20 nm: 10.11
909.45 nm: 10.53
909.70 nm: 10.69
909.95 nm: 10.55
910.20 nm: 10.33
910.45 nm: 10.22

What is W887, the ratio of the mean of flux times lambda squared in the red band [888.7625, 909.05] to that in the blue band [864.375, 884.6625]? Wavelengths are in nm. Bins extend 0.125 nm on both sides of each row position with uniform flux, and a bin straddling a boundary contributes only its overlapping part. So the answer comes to 1.08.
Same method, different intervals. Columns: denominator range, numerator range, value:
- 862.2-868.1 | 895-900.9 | 1.13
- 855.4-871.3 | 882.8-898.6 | 1.10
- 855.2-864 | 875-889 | 1.09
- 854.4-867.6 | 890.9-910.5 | 1.15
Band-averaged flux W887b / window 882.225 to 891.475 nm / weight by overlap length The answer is 10.1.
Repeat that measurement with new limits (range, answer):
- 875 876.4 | 10.2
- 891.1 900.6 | 10.1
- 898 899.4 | 10.3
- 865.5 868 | 9.34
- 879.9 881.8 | 10.1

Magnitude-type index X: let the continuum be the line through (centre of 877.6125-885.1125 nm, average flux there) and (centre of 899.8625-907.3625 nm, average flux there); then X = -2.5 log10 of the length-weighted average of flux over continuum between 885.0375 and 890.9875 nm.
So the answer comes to 0.02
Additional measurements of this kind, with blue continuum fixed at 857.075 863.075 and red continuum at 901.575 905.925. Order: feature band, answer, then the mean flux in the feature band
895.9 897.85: 0.01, 10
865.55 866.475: 0.13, 8.79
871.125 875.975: -0.02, 10.1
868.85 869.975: 0.06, 9.4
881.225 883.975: -0.02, 10.2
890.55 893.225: -0.01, 10.2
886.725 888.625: 0.03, 9.8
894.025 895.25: 0.02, 9.89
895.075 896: 0.02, 9.95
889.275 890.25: 0.00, 10.1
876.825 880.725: -0.03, 10.2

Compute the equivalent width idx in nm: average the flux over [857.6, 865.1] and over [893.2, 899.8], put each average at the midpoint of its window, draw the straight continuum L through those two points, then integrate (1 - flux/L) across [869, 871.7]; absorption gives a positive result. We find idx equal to 0.03 nm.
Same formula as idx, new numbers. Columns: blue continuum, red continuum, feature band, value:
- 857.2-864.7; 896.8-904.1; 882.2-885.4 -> -0.05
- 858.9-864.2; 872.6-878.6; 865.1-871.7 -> 0.23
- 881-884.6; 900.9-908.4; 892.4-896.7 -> 0.07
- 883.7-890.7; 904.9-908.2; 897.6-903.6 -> 0.08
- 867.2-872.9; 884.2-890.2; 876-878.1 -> -0.02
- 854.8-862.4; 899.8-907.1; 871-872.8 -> -0.04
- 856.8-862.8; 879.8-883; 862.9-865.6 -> 0.00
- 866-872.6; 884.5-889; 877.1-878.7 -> -0.05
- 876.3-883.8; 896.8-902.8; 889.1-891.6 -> 0.00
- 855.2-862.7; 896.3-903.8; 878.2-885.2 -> -0.19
